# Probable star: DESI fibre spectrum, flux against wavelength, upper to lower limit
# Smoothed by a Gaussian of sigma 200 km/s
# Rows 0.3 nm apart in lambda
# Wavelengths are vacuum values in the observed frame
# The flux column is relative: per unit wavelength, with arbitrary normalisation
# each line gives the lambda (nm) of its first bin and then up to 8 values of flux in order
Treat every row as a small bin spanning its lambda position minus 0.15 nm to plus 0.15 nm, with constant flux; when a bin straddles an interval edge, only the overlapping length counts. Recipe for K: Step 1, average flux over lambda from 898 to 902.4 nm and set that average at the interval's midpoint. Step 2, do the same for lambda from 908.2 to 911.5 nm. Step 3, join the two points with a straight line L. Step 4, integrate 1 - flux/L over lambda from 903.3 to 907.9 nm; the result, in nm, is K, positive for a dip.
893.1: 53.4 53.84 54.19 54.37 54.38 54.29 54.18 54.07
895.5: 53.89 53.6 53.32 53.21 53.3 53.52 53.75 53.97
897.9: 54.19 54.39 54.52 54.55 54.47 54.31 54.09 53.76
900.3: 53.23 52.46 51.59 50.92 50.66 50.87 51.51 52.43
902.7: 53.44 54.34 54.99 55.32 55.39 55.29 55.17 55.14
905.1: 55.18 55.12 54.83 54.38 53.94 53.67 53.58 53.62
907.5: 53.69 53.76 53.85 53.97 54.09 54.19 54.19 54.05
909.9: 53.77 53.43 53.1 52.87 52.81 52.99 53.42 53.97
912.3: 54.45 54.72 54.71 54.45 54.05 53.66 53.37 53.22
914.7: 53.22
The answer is -0.108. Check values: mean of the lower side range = 52.9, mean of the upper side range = 53.6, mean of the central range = 54.6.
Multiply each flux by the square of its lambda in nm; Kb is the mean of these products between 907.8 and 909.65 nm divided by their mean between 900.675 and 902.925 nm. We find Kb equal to 1.1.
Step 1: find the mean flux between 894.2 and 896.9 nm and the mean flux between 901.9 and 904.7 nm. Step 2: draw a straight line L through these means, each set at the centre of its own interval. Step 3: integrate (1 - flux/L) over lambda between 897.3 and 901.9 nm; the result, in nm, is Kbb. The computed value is 0.06 nm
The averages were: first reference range 53.8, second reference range 54.2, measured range 53.2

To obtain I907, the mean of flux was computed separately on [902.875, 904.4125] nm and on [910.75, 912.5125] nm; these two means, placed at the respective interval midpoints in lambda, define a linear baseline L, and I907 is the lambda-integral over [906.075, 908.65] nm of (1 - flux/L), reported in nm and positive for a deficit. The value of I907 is 0.03 nm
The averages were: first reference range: 55.1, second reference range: 53.5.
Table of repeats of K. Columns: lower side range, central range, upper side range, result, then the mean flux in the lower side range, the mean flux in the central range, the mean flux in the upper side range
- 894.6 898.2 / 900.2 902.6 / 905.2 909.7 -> 0.10 nm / 53.8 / 51.7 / 54.1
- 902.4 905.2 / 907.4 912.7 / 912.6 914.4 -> 0.06 nm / 54.8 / 53.7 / 54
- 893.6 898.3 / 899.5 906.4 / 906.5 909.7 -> 0.03 nm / 53.9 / 53.7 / 53.9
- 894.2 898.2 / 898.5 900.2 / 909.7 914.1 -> -0.01 nm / 53.8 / 54.2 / 53.7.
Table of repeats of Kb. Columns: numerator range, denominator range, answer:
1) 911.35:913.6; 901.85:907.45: 1.02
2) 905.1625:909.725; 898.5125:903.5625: 1.03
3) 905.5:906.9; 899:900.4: 1.02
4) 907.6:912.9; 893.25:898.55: 1.03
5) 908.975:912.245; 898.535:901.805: 1.03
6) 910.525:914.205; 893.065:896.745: 1.04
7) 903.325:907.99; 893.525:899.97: 1.03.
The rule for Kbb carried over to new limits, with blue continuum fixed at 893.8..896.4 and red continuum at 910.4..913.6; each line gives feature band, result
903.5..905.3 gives -0.046 nm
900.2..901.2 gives 0.032 nm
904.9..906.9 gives -0.023 nm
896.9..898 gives 0.002 nm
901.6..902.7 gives 0.042 nm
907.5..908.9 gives -0.002 nm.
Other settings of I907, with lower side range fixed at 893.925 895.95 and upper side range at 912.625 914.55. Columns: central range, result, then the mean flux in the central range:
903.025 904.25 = -0.025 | 55.2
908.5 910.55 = 0.005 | 53.9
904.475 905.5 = -0.021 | 55.2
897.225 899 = -0.006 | 54.3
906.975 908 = 0.006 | 53.7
